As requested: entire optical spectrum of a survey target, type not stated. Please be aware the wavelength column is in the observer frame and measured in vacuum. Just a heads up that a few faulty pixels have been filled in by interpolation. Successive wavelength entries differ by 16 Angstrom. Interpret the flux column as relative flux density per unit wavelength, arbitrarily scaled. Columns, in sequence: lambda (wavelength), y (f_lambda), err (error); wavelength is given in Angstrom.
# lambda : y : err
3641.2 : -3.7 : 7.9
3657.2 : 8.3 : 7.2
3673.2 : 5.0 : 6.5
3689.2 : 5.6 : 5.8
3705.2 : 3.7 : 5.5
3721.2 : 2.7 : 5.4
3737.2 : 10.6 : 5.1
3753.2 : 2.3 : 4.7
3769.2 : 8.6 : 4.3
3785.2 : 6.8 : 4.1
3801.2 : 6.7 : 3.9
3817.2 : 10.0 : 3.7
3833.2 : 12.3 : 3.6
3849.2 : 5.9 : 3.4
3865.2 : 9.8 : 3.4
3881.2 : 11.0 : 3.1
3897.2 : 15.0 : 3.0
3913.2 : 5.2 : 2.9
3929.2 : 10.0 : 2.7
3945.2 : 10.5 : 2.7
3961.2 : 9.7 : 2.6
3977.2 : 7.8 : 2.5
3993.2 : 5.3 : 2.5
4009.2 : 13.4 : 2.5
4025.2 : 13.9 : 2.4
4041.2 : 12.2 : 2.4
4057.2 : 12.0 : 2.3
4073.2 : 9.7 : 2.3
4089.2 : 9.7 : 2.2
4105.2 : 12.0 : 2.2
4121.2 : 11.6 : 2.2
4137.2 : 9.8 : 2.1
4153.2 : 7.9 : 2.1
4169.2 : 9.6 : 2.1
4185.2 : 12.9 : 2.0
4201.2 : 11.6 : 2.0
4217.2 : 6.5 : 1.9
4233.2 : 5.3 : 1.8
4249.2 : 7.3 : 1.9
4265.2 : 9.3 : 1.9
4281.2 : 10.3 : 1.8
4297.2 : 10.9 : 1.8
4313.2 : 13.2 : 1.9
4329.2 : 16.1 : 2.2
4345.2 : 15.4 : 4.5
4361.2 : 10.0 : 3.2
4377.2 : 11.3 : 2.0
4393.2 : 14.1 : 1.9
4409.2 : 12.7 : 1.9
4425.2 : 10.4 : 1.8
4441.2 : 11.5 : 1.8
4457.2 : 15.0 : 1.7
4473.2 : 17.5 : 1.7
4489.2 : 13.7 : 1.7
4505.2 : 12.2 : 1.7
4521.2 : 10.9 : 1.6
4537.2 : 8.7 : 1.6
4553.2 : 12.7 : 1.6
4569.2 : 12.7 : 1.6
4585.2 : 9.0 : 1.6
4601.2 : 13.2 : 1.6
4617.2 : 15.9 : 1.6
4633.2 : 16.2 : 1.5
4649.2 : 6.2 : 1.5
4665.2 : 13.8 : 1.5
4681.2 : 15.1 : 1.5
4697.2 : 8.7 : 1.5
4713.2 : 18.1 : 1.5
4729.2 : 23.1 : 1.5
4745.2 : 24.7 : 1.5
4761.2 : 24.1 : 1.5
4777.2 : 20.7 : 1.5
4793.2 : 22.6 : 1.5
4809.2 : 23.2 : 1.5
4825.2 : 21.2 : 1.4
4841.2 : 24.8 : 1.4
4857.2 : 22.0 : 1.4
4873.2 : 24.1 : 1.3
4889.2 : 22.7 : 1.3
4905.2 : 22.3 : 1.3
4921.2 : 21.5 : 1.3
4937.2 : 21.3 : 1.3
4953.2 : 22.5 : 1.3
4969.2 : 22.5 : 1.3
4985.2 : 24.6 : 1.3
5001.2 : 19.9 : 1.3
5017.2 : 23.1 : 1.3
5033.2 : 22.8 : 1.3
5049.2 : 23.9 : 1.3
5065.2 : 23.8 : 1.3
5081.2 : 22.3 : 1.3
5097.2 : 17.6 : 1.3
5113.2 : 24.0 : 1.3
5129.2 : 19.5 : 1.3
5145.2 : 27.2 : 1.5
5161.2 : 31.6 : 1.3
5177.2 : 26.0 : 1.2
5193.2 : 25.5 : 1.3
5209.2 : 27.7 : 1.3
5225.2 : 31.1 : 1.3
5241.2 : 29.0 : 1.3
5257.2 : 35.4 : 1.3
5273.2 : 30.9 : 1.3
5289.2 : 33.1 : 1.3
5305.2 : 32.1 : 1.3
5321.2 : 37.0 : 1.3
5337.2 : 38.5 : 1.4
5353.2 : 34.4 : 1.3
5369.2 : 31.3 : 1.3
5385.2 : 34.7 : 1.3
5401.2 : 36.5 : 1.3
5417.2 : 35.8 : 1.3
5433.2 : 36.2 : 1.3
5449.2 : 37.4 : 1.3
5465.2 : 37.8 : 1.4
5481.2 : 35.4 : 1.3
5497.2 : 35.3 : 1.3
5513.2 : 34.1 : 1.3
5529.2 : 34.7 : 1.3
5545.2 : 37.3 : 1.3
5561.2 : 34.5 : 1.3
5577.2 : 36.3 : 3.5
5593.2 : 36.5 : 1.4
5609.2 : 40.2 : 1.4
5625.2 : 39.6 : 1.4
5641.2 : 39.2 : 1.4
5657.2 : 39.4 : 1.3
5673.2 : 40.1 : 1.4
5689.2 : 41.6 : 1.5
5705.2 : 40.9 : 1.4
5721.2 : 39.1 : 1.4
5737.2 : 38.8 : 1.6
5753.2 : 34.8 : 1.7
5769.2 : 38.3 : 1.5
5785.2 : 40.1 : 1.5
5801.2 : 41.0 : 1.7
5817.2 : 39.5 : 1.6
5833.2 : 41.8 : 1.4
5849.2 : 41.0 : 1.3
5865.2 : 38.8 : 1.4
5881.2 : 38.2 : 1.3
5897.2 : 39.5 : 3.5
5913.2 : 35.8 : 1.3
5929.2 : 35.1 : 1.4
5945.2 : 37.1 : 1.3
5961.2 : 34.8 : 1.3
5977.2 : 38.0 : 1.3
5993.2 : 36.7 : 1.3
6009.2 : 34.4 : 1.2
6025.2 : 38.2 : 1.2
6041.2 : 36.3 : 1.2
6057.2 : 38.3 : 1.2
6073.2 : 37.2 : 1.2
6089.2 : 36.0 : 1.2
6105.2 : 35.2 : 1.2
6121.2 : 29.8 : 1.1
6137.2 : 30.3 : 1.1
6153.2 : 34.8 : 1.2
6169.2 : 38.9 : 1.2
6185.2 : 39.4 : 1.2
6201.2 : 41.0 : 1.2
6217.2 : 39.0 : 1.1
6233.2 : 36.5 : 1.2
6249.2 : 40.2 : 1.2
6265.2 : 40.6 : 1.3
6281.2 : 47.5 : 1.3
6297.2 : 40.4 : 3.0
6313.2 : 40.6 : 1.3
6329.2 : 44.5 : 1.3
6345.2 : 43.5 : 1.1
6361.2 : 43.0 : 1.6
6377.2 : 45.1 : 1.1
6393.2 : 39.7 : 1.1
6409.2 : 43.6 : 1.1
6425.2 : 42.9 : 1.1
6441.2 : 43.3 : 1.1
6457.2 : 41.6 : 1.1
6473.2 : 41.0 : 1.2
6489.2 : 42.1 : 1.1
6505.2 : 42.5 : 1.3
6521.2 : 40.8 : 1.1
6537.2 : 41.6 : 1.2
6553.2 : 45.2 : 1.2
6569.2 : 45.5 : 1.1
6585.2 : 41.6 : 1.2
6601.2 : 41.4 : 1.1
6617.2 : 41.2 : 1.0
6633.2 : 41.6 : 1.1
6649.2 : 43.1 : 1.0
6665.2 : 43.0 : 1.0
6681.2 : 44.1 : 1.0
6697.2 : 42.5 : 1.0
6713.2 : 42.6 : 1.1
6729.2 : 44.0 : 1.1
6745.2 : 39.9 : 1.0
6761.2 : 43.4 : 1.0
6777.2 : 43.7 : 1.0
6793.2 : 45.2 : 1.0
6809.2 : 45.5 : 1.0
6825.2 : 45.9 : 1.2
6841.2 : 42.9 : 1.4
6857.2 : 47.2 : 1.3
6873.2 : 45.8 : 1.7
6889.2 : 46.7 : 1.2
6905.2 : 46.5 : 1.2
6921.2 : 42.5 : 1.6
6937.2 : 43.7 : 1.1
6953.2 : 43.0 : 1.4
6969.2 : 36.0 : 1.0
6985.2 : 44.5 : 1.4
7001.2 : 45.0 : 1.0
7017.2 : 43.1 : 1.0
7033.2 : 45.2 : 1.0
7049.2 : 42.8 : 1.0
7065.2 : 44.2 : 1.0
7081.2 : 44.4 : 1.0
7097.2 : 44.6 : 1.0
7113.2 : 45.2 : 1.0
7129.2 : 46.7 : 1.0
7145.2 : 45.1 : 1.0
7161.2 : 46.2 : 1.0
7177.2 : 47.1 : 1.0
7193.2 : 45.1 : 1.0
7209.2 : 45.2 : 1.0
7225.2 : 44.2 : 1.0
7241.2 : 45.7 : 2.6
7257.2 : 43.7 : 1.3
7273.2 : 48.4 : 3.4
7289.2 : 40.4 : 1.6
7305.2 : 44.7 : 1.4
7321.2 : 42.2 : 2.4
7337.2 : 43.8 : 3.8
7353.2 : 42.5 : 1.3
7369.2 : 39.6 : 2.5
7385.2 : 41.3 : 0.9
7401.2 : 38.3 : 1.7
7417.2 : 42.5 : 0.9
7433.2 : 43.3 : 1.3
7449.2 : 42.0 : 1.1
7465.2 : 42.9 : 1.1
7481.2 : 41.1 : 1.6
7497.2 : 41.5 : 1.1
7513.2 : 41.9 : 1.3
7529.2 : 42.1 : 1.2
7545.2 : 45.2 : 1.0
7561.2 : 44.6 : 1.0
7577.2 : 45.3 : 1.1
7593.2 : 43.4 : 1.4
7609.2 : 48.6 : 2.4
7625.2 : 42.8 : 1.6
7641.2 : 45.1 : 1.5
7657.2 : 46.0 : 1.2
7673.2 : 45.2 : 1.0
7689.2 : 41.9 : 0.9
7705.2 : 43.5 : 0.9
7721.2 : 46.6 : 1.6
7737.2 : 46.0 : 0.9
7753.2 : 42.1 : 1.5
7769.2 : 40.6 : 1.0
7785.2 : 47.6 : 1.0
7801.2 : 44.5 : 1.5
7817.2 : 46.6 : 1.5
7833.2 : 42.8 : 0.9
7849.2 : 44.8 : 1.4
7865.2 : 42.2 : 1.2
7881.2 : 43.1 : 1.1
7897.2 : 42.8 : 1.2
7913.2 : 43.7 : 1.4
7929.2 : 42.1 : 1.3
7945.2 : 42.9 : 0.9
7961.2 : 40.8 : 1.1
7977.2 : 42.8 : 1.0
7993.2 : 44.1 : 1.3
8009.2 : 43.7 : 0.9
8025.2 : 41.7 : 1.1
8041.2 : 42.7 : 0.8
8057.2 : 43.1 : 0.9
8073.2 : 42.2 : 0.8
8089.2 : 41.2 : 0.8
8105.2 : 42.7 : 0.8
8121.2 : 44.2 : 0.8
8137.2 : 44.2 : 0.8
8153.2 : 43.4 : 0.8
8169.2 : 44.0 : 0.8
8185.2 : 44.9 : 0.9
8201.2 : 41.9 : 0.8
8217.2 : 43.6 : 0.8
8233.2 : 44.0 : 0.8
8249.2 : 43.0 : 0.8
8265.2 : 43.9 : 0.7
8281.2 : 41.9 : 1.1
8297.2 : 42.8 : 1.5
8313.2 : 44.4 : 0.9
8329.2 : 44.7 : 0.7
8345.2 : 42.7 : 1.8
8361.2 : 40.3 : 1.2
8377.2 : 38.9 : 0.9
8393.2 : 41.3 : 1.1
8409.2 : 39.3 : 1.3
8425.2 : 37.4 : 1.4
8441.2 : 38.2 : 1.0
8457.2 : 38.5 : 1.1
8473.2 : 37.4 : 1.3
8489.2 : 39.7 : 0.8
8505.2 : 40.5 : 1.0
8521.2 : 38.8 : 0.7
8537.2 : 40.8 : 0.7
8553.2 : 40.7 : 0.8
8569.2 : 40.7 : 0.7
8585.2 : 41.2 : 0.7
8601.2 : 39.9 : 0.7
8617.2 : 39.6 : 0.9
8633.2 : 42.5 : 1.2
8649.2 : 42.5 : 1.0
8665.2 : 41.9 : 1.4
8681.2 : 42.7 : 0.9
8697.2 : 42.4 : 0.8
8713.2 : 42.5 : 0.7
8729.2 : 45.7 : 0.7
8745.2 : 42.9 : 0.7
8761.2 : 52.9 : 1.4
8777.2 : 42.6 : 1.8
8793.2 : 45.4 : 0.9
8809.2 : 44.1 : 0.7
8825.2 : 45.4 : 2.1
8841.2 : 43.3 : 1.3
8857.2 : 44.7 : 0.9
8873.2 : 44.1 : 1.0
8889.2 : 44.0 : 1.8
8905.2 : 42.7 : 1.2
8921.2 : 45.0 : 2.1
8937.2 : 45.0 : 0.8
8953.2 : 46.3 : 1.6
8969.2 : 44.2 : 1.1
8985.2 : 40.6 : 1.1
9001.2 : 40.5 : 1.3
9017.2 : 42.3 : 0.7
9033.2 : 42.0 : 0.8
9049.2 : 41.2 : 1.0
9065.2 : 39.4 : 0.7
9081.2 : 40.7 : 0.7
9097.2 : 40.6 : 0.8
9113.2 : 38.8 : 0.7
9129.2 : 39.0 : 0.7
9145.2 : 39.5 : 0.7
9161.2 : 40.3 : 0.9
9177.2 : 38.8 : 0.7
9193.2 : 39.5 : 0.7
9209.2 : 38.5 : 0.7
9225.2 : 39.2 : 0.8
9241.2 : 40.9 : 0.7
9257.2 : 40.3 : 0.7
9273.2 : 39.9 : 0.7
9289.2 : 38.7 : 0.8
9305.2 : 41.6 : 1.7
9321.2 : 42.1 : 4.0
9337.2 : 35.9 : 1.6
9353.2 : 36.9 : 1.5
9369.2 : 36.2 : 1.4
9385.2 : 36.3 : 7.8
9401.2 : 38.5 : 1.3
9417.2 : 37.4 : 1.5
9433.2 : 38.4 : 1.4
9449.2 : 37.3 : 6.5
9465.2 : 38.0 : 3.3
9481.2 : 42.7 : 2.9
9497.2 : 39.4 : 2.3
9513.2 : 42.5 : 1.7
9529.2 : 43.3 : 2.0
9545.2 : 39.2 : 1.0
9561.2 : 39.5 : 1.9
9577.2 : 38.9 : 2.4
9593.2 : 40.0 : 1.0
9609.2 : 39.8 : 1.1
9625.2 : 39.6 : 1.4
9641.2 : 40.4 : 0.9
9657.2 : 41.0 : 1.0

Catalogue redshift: 0.182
